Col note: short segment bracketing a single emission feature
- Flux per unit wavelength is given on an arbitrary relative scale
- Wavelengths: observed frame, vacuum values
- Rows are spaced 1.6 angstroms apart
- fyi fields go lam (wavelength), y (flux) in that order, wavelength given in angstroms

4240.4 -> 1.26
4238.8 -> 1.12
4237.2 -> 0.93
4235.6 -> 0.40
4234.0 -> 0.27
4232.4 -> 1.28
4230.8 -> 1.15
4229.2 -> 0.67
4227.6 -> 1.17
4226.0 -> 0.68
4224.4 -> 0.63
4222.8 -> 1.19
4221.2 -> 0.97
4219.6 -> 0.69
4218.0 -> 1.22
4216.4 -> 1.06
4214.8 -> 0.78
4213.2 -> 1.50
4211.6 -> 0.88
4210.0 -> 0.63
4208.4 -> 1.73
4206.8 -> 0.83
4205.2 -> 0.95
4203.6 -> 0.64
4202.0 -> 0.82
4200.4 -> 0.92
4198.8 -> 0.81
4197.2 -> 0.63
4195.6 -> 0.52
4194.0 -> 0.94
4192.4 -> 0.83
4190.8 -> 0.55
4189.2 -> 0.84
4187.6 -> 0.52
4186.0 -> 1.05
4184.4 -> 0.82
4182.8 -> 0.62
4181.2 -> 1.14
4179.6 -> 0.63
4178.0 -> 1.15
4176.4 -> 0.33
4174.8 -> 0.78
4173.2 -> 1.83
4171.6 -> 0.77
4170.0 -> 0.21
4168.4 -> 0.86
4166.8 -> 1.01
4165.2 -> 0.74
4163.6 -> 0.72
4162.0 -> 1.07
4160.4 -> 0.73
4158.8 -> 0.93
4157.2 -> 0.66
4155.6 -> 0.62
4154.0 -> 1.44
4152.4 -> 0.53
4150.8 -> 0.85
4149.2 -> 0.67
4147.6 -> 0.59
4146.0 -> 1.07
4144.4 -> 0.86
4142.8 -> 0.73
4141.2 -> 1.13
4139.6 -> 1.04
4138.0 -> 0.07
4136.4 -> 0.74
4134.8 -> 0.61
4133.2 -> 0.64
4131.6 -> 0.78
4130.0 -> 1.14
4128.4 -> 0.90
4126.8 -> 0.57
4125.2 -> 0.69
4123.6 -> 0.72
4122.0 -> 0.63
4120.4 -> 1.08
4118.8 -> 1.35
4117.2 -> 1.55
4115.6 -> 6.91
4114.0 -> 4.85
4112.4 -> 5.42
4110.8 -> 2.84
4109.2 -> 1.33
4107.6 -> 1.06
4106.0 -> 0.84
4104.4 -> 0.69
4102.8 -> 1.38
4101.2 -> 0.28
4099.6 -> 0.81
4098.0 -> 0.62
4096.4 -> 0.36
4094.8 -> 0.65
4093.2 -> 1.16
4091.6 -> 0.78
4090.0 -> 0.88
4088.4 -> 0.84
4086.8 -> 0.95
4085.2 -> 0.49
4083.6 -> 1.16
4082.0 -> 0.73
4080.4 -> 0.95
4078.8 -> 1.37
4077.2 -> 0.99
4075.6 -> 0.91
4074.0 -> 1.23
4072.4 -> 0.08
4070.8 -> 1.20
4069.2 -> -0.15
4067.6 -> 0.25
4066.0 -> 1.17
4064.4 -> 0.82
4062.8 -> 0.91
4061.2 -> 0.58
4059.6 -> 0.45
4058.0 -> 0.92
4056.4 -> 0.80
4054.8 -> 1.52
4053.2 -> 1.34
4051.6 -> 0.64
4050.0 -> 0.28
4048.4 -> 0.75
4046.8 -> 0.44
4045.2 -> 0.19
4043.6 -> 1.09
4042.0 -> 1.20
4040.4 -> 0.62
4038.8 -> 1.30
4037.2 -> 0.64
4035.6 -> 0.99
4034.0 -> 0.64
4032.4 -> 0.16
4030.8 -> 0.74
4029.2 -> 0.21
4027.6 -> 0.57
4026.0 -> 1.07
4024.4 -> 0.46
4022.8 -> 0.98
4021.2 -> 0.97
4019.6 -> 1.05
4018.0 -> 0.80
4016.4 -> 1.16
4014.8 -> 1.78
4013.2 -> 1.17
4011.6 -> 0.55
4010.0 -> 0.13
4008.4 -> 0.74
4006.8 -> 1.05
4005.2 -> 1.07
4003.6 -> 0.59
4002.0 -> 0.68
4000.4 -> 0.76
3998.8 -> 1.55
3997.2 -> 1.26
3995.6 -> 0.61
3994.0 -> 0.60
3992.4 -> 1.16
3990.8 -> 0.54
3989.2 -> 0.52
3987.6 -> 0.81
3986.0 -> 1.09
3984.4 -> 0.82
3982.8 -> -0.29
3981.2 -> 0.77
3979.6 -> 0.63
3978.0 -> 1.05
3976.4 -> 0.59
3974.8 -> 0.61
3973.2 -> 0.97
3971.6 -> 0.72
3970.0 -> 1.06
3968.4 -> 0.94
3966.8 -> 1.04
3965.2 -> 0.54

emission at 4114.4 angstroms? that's [O II] 3727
